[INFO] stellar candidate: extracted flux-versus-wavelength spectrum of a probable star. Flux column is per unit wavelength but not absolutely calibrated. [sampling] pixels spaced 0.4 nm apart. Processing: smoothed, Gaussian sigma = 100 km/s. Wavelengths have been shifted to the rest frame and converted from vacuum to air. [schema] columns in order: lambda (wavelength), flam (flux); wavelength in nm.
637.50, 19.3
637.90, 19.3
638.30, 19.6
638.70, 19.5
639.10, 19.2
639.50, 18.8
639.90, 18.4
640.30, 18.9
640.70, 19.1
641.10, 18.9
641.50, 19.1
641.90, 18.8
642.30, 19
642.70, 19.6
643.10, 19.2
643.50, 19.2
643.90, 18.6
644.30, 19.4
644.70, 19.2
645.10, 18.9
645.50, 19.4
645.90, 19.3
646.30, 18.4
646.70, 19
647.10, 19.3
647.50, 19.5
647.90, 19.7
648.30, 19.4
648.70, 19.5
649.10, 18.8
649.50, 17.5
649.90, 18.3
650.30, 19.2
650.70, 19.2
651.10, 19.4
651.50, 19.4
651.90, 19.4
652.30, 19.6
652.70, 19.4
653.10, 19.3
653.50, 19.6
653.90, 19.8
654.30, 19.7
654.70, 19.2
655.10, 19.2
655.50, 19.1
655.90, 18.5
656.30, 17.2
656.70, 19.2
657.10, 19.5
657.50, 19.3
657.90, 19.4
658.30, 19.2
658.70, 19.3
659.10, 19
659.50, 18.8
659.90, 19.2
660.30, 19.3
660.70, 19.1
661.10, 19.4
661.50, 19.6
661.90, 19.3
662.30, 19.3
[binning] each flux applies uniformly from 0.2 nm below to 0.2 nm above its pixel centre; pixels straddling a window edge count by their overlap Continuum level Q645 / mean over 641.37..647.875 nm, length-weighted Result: 19.1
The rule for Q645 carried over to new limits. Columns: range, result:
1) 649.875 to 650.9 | 19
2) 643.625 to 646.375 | 19.1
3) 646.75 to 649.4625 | 19.2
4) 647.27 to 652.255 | 19.1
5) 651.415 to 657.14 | 19.2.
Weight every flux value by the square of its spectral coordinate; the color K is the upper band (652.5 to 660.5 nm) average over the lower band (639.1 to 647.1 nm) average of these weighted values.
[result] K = 1.0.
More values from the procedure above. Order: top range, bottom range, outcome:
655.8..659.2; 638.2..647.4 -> 1.04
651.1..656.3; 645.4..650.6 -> 1.03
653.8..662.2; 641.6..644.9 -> 1.05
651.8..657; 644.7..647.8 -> 1.03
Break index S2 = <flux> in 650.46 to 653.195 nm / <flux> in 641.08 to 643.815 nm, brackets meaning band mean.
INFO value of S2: 1.01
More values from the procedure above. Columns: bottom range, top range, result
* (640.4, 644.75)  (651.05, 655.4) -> 1.02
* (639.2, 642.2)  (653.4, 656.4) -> 1.01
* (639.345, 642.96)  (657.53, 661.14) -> 1.01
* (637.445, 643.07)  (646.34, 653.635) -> 1.00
